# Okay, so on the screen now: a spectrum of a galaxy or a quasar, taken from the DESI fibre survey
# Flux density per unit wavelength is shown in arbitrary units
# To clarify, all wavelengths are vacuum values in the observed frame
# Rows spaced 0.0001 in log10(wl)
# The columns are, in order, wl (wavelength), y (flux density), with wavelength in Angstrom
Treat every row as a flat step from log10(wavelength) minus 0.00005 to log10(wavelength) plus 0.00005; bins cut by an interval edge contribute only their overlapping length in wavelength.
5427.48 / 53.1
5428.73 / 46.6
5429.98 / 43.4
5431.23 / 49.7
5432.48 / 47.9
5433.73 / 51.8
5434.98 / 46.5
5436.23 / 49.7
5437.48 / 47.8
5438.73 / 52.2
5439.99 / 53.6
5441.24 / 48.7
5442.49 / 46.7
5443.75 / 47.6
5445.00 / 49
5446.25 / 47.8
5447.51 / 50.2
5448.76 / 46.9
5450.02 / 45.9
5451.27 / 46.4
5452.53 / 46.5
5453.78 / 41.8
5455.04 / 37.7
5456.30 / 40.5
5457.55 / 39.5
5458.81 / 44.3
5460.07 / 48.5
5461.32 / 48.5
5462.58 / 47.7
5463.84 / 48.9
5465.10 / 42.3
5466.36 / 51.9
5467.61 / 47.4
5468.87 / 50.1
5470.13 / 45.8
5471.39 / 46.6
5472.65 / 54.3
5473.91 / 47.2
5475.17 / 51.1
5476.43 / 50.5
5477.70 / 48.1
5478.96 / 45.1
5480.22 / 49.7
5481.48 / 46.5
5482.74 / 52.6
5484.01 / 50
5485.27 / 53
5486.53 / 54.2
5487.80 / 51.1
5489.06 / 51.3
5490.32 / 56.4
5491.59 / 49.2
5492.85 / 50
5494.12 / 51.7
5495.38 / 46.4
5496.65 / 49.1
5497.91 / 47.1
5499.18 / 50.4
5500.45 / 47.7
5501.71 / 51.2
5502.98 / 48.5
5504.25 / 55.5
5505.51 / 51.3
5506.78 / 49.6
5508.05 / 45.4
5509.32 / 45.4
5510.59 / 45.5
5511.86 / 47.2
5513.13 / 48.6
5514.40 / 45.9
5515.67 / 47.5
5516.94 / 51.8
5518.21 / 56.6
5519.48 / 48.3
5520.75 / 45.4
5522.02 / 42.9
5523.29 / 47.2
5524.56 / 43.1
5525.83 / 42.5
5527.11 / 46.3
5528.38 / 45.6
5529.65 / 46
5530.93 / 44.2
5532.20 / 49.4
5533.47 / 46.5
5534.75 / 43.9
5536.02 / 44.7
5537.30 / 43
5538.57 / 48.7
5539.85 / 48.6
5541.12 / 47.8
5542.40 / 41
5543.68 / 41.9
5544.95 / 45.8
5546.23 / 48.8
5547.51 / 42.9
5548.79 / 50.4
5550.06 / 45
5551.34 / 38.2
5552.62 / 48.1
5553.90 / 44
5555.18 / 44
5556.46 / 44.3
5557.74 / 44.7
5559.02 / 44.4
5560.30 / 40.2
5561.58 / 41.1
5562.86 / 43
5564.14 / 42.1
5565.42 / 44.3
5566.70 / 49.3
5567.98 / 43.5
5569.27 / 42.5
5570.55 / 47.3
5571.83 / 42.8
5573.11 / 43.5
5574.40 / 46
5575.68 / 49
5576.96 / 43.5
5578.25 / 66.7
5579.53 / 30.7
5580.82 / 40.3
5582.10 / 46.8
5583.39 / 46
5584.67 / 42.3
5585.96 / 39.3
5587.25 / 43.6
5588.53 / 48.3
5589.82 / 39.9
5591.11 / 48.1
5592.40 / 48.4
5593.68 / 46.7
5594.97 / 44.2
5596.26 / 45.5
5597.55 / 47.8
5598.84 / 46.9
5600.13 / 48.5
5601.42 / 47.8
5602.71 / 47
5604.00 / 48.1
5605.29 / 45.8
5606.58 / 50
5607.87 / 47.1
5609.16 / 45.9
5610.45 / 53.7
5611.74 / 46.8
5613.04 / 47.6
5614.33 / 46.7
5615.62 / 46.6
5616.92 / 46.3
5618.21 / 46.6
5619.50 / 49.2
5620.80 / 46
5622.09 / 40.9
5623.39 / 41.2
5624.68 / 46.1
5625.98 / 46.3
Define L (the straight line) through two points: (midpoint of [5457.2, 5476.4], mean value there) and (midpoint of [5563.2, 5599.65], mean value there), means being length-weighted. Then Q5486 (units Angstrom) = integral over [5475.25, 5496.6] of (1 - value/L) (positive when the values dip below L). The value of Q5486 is -1.3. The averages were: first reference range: 47.8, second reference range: 45.2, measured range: 50.3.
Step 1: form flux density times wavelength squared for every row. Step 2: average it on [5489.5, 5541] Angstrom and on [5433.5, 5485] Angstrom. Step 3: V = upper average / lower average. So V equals 1.02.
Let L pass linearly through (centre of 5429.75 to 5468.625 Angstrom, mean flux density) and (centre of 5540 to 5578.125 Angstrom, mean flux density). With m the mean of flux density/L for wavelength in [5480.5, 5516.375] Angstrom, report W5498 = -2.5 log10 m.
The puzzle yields -0.08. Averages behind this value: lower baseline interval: 47.1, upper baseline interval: 44.8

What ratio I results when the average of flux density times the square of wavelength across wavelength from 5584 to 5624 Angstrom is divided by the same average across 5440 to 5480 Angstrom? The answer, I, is 1.04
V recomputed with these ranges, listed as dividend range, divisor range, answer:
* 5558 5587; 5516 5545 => 0.97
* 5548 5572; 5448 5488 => 0.96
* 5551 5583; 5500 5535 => 0.95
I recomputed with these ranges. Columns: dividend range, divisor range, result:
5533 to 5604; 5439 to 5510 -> 0.96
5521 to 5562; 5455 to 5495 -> 0.94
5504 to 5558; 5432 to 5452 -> 0.98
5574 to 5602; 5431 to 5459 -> 1.03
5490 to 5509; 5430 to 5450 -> 1.04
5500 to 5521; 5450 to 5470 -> 1.10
